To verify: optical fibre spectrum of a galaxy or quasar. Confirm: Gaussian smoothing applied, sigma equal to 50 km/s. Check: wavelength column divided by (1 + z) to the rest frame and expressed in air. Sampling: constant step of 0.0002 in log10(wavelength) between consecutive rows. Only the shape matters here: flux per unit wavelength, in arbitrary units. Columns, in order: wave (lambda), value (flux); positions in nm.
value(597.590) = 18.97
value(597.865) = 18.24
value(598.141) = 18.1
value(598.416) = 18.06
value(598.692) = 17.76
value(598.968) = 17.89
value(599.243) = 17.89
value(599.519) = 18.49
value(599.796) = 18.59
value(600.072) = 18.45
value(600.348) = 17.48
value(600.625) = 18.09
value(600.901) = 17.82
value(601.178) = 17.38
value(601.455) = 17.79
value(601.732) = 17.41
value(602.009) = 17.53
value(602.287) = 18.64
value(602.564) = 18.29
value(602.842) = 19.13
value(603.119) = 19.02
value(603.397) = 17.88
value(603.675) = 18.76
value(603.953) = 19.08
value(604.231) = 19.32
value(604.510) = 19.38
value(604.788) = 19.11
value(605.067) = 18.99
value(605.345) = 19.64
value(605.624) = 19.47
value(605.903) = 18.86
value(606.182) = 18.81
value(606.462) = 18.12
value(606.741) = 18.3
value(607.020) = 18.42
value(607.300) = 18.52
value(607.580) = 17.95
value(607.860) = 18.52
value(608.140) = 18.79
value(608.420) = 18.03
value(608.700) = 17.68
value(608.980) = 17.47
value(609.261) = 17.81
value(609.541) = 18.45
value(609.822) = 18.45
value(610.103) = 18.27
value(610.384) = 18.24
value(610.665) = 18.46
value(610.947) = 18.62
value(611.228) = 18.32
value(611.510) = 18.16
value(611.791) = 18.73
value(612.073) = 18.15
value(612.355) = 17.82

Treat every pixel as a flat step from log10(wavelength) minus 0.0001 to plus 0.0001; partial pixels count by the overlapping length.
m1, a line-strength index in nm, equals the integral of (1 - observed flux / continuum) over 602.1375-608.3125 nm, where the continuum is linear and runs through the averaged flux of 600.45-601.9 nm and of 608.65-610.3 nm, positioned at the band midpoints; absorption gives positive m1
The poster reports -0.31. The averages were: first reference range 17.7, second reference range 18.1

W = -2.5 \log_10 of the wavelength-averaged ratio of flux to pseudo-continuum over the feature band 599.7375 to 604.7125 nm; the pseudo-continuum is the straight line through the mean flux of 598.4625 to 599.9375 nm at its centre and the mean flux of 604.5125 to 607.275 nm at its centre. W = 0.01 mag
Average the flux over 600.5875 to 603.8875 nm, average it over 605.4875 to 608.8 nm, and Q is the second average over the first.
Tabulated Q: 1.02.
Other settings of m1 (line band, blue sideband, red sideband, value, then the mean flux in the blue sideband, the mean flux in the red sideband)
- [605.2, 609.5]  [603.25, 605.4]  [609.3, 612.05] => 0.06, 19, 18.4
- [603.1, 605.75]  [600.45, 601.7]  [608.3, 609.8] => -0.19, 17.7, 17.9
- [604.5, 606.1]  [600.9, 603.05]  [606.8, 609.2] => -0.10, 18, 18.2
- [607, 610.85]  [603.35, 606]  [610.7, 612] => 0.09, 19.1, 18.4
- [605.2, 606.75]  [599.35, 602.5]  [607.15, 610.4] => -0.07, 18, 18.2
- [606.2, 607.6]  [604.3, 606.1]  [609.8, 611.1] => 0.05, 19.2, 18.4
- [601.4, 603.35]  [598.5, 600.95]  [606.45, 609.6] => -0.02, 18.1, 18.2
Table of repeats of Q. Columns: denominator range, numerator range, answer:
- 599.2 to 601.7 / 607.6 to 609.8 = 1.01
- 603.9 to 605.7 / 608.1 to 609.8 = 0.93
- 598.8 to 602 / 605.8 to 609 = 1.02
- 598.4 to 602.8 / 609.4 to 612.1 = 1.02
